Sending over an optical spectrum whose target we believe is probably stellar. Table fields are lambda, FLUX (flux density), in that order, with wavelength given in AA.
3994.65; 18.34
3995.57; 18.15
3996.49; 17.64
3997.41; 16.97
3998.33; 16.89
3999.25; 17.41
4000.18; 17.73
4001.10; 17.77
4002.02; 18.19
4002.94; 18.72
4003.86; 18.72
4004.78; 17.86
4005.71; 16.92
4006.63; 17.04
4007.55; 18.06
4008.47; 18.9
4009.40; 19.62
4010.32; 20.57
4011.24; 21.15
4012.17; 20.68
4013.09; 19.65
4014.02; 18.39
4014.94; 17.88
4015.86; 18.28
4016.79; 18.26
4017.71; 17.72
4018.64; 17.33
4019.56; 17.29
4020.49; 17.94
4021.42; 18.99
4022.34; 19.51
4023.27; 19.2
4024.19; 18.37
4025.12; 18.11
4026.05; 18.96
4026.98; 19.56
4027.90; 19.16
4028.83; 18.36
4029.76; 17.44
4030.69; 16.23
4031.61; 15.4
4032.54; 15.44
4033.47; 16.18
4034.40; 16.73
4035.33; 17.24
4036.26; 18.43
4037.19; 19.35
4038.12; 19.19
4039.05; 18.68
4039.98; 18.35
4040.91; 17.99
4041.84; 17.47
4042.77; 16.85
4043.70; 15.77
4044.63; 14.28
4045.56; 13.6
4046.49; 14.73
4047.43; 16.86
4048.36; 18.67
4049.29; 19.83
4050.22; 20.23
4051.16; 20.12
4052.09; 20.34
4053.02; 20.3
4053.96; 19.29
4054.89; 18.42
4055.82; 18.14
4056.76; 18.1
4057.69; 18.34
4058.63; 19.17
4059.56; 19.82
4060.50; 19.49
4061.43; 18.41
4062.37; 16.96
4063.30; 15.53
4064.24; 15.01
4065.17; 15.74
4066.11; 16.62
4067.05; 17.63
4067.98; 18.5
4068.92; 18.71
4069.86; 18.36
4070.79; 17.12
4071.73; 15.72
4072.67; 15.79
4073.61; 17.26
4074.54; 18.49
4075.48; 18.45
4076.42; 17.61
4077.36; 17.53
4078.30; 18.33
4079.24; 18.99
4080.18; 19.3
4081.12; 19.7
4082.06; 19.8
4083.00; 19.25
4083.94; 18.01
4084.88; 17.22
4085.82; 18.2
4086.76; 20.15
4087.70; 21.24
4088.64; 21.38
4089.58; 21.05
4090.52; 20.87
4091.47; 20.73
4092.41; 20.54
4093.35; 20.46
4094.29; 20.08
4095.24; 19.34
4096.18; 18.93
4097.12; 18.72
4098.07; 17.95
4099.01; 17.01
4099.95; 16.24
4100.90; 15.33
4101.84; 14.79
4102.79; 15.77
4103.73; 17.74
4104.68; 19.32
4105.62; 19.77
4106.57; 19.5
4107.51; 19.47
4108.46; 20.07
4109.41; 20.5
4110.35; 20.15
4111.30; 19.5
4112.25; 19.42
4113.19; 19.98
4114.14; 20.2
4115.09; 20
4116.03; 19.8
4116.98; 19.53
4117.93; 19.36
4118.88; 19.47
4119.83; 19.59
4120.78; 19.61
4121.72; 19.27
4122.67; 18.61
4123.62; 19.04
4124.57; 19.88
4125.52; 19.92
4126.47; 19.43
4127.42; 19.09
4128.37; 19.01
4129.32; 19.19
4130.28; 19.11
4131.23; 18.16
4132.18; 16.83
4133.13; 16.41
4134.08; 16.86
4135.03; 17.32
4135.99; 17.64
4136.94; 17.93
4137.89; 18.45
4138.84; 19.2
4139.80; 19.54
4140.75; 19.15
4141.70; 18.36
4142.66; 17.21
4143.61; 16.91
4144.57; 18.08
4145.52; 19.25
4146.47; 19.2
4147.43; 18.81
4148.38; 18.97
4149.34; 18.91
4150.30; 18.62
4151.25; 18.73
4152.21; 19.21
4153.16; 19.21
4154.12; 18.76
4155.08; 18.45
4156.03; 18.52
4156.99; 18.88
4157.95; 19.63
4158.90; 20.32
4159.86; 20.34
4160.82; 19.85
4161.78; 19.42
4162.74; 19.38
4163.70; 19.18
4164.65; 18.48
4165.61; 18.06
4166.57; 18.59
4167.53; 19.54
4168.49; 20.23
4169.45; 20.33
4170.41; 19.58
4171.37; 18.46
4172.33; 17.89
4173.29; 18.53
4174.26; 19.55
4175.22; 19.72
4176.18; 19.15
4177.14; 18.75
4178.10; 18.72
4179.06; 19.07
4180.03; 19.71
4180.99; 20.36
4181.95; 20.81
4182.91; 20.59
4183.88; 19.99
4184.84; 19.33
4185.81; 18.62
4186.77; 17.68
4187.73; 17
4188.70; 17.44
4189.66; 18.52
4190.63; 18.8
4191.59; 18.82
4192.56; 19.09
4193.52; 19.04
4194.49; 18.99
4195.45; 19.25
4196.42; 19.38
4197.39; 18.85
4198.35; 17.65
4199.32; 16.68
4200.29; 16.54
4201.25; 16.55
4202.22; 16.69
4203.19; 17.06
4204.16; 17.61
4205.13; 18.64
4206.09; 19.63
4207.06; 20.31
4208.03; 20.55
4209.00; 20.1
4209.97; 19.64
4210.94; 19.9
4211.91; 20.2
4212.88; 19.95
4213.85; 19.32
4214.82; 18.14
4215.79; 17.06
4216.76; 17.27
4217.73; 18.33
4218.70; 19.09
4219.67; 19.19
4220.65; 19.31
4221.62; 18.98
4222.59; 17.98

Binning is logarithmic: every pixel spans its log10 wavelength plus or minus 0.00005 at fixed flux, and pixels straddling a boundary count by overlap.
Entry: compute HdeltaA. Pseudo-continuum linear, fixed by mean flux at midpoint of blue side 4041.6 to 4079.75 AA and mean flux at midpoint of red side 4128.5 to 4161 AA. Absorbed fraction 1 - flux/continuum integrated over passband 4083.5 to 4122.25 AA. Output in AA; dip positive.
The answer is -2.2 AA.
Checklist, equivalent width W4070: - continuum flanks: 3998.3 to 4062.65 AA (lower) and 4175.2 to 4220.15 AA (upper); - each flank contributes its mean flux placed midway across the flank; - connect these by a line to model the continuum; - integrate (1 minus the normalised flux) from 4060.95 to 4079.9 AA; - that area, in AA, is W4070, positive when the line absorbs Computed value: 0.99 AA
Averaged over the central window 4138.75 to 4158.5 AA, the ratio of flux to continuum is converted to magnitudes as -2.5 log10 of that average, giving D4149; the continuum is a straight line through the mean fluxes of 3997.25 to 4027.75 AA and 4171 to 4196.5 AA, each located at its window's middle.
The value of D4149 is 0.01 mag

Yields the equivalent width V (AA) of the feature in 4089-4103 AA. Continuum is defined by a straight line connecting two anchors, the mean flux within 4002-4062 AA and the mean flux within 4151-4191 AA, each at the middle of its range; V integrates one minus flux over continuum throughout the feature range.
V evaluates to 0.0 AA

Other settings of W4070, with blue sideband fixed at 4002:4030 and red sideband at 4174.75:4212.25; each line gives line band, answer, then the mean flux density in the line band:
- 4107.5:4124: -0.8 AA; 19.7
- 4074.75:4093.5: -0.7 AA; 19.4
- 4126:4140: 0.4 AA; 18.2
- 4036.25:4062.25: 0.6 AA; 18.2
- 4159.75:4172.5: -0.3 AA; 19.2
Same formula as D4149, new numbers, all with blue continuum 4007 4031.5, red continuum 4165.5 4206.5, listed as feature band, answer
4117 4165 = -0.01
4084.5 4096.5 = -0.08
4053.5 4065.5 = 0.04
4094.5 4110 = 0.03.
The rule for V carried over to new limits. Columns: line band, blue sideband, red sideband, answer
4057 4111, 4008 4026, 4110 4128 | 2.4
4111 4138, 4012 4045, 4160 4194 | -0.4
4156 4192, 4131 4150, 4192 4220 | -1.5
